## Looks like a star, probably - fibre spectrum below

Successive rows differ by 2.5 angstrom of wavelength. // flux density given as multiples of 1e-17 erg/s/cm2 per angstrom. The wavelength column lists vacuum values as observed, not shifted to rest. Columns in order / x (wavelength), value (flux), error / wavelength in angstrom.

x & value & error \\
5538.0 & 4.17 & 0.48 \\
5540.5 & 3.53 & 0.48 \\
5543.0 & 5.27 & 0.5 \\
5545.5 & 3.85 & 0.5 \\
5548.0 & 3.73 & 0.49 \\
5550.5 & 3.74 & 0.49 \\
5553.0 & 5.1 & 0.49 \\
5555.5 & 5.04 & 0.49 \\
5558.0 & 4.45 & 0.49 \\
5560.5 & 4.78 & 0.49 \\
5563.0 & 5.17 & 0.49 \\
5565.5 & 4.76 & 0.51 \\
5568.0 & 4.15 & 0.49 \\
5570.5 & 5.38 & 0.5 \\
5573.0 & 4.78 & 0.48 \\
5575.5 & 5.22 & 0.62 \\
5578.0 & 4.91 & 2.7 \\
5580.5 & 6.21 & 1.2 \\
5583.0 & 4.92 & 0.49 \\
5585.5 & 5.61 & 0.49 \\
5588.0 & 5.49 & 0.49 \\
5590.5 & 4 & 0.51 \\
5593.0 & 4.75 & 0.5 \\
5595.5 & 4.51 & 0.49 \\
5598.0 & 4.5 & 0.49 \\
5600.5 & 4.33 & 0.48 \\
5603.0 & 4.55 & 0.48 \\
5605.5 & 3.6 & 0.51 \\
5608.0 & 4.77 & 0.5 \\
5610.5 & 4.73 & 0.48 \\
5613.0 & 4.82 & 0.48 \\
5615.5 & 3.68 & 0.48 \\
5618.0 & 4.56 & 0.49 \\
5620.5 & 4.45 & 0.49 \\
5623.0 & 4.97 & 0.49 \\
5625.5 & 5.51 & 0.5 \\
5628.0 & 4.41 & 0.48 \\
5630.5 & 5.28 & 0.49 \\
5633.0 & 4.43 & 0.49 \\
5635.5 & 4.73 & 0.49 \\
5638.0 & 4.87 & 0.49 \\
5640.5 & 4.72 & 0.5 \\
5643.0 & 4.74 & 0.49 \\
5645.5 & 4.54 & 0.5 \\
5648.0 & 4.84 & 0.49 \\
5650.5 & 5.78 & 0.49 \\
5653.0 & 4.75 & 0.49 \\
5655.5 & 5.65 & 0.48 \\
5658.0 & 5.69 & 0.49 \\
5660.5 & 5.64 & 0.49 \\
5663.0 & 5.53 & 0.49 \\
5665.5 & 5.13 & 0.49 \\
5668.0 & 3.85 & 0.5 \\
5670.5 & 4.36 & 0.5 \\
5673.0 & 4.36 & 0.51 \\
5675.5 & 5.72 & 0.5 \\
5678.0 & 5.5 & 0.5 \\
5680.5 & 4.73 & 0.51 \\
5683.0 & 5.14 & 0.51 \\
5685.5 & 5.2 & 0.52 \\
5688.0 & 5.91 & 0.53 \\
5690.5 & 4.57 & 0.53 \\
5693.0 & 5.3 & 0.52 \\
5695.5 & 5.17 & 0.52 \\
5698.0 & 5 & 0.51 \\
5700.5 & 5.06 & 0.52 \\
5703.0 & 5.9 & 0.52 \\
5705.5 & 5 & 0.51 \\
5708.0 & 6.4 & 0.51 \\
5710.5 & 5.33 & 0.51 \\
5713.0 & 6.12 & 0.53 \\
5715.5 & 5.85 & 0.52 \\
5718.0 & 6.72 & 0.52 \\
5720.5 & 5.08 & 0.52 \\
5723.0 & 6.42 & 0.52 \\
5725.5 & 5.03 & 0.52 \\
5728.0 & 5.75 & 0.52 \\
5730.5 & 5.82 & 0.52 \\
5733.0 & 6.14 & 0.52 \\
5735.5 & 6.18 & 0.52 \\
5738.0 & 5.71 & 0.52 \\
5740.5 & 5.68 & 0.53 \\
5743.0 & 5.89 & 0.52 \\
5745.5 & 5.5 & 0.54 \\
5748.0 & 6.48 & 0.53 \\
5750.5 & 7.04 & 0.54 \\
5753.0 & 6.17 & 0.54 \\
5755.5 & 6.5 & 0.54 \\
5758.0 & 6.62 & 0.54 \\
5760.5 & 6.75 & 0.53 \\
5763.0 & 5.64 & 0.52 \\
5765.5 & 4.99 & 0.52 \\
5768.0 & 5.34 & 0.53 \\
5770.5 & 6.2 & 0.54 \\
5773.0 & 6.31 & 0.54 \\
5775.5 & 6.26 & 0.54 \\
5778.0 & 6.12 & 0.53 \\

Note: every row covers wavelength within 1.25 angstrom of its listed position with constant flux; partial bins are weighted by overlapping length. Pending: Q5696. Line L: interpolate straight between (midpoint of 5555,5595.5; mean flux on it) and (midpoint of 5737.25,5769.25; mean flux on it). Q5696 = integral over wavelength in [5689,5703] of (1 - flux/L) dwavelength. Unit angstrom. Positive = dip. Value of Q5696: 1.4 angstrom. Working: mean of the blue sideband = 4.96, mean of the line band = 5.11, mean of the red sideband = 6.03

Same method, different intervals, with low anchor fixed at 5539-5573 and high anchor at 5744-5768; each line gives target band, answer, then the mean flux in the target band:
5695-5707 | 0.9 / 5.25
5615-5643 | 2.2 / 4.72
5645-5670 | 1.0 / 5.13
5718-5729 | 0.3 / 5.7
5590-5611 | 2.0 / 4.42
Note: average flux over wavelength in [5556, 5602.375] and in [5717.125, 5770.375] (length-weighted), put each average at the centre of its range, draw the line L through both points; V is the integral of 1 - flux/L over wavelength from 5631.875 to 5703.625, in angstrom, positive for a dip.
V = 5.4 angstrom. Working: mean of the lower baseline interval 4.88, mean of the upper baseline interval 5.97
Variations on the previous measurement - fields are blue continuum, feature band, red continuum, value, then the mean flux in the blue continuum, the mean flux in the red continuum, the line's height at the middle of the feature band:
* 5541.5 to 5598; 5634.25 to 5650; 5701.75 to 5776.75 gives 1.5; 4.8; 5.96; 5.29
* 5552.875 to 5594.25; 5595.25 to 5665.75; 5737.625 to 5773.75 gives 6.7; 4.98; 6.06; 5.32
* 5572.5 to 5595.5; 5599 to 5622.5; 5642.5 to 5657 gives 3.1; 5.08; 5.08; 5.08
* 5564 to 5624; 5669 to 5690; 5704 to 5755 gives 1.6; 4.74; 5.92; 5.49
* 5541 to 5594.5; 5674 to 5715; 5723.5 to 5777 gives 1.9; 4.8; 6.01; 5.64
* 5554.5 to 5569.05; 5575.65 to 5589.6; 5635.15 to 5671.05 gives -1.7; 4.73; 5.01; 4.79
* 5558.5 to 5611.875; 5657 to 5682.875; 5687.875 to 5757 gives 1.7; 4.81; 5.78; 5.41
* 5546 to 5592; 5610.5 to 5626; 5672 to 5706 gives 1.1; 4.84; 5.19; 4.99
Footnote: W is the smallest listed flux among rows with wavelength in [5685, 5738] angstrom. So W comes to 4.57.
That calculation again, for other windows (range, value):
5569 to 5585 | 4.78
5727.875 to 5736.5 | 5.75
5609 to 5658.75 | 3.68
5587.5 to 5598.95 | 4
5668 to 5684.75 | 3.85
